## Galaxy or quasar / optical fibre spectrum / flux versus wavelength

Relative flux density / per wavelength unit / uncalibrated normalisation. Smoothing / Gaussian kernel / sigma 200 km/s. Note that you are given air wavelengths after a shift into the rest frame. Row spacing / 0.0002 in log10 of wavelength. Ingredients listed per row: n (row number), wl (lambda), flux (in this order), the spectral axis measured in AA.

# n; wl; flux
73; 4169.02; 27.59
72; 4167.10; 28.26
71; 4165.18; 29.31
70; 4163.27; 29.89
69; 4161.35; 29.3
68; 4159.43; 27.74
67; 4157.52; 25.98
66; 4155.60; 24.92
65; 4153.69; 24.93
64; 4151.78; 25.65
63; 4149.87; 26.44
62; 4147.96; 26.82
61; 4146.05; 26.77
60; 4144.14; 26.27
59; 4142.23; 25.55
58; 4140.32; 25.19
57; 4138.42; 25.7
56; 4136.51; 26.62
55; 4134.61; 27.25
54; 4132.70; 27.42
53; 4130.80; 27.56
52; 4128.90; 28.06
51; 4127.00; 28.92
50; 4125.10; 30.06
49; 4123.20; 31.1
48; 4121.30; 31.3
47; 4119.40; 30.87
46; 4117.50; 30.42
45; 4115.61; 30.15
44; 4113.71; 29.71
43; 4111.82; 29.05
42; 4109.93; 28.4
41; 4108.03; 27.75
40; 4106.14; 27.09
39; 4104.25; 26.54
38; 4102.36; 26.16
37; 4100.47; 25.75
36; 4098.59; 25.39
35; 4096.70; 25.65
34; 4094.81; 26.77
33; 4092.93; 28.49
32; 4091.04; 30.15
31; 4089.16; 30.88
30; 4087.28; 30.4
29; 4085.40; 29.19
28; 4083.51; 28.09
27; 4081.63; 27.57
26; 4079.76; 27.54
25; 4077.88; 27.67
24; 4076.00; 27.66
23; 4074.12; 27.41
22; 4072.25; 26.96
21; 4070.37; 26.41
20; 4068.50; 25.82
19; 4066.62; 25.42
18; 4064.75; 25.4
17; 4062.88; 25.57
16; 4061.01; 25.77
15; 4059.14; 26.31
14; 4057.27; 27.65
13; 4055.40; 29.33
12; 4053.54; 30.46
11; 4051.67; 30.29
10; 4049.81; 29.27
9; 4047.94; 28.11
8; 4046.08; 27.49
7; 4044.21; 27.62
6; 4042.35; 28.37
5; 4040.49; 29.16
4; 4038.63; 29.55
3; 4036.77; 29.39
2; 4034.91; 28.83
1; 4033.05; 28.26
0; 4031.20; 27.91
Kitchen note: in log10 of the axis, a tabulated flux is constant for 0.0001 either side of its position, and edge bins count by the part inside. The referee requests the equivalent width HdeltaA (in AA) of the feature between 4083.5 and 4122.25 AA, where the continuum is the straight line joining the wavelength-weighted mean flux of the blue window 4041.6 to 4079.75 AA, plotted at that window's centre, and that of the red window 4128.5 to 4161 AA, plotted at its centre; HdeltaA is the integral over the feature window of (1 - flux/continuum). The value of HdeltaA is -2.3 AA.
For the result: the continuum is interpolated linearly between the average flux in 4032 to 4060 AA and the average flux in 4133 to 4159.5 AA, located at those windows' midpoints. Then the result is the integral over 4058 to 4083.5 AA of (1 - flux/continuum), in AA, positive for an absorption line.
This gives 1.3 AA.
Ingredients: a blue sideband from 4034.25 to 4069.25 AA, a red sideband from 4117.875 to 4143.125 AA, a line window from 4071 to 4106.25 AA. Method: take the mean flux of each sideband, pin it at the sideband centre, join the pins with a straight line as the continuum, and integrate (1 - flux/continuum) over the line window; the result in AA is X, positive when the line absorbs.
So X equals 0.5 AA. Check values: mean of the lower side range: 27.9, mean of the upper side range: 28.2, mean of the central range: 27.7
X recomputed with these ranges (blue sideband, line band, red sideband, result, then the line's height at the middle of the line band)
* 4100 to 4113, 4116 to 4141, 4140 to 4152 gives -1.75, 26.7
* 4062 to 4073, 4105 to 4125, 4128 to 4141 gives -2.25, 26.6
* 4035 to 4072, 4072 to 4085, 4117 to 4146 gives 0.09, 27.9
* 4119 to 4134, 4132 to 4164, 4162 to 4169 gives 2.77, 29.1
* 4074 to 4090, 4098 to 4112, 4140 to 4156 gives 0.33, 27.6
